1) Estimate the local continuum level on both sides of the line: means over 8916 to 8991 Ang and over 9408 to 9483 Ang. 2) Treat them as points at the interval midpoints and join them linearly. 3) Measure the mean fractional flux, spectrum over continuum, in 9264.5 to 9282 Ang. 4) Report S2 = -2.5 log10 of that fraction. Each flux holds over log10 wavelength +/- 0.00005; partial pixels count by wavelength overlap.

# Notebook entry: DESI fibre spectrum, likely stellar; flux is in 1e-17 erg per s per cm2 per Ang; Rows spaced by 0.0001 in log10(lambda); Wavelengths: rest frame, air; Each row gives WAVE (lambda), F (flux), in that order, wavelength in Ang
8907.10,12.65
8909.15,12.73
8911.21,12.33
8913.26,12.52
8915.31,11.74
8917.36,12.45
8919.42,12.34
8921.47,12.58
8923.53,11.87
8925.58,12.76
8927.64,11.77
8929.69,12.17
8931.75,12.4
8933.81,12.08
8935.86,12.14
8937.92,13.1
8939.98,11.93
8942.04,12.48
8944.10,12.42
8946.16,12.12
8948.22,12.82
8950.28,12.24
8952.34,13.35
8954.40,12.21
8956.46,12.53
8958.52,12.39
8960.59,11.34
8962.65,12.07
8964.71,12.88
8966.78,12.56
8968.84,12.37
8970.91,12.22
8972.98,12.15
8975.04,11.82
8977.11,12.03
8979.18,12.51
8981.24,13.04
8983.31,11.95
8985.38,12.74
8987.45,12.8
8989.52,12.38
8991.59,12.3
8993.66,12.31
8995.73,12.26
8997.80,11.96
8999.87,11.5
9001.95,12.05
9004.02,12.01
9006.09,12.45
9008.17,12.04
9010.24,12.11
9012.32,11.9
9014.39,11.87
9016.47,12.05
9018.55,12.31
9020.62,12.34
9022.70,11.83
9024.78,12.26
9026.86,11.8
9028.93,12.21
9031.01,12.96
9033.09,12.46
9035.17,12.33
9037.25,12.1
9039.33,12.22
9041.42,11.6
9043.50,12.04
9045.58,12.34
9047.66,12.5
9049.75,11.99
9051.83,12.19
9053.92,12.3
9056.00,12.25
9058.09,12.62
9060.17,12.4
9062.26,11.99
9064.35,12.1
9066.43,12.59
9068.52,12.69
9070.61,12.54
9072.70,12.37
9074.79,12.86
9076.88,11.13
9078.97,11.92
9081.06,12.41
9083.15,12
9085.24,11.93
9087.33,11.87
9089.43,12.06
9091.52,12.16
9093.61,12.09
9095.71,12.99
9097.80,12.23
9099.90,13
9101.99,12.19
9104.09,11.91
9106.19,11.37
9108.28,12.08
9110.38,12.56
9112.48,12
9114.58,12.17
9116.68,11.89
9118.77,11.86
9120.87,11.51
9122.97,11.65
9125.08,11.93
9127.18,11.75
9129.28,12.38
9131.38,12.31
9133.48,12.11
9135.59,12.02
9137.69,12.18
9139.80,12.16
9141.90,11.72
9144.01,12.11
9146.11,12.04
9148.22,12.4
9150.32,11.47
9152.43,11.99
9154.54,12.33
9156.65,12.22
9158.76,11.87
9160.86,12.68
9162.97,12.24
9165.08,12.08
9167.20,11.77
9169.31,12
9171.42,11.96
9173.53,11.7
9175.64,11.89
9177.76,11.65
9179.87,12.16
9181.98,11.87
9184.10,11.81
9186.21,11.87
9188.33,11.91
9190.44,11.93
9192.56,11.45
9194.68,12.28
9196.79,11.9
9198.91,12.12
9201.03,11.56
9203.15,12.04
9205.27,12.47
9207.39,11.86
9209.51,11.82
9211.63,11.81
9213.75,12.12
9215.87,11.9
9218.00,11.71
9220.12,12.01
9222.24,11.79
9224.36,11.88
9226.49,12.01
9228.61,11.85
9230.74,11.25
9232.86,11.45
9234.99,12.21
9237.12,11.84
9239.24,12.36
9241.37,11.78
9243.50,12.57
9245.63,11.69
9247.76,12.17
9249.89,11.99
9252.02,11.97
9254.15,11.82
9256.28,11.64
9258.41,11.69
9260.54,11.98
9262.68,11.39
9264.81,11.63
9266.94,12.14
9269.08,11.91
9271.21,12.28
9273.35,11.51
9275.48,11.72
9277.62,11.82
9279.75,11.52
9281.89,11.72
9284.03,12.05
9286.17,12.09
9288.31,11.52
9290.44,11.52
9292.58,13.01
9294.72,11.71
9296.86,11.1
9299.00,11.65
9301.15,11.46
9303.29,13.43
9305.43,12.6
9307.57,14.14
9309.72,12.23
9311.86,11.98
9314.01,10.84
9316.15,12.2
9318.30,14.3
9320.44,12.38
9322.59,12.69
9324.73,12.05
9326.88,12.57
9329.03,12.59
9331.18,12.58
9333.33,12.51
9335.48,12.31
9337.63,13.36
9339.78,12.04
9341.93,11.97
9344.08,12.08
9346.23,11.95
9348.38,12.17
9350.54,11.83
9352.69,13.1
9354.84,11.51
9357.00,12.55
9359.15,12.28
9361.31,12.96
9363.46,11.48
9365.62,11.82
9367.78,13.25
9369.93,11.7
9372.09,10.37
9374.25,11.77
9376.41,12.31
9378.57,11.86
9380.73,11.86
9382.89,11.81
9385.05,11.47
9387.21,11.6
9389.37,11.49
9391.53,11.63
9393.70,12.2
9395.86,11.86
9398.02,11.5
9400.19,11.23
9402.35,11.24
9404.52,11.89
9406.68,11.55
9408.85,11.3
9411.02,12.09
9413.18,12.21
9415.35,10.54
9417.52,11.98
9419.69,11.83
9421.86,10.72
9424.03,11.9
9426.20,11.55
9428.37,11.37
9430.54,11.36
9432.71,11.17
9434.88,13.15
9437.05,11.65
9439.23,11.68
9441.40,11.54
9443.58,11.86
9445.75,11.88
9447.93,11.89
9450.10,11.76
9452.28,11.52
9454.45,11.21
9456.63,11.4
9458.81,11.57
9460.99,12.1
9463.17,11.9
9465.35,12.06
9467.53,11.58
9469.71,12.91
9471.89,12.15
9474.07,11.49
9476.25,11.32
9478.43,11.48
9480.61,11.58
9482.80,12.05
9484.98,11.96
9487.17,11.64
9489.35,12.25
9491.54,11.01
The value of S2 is 0.01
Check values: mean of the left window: 12.4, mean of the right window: 11.7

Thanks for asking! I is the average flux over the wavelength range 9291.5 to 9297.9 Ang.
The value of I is 11.9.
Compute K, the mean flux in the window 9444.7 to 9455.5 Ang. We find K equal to 11.7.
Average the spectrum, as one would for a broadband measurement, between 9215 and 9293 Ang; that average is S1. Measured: 11.9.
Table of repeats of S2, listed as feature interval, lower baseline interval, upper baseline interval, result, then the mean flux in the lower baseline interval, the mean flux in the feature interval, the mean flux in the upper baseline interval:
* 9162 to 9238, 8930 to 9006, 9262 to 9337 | 0.03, 12.3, 11.9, 12.2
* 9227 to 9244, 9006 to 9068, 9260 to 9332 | 0.02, 12.2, 11.9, 12.1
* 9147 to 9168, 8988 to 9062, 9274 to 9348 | 0.01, 12.2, 12.1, 12.2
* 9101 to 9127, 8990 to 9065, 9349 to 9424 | 0.01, 12.2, 11.9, 11.8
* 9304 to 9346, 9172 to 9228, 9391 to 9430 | -0.07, 11.9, 12.5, 11.6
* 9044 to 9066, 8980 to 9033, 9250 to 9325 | -0.01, 12.2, 12.3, 12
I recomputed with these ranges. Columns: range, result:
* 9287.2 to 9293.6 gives 12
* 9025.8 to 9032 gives 12.3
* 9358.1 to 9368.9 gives 12.4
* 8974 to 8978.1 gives 11.9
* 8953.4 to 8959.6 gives 12.4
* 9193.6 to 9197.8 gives 12.1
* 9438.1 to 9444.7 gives 11.7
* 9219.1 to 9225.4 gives 11.9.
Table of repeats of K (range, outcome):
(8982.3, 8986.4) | 12.3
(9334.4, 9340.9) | 12.6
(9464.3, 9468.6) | 11.8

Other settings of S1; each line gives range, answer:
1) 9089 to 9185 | 12.1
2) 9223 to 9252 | 11.9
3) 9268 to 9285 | 11.8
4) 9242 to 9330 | 12.1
